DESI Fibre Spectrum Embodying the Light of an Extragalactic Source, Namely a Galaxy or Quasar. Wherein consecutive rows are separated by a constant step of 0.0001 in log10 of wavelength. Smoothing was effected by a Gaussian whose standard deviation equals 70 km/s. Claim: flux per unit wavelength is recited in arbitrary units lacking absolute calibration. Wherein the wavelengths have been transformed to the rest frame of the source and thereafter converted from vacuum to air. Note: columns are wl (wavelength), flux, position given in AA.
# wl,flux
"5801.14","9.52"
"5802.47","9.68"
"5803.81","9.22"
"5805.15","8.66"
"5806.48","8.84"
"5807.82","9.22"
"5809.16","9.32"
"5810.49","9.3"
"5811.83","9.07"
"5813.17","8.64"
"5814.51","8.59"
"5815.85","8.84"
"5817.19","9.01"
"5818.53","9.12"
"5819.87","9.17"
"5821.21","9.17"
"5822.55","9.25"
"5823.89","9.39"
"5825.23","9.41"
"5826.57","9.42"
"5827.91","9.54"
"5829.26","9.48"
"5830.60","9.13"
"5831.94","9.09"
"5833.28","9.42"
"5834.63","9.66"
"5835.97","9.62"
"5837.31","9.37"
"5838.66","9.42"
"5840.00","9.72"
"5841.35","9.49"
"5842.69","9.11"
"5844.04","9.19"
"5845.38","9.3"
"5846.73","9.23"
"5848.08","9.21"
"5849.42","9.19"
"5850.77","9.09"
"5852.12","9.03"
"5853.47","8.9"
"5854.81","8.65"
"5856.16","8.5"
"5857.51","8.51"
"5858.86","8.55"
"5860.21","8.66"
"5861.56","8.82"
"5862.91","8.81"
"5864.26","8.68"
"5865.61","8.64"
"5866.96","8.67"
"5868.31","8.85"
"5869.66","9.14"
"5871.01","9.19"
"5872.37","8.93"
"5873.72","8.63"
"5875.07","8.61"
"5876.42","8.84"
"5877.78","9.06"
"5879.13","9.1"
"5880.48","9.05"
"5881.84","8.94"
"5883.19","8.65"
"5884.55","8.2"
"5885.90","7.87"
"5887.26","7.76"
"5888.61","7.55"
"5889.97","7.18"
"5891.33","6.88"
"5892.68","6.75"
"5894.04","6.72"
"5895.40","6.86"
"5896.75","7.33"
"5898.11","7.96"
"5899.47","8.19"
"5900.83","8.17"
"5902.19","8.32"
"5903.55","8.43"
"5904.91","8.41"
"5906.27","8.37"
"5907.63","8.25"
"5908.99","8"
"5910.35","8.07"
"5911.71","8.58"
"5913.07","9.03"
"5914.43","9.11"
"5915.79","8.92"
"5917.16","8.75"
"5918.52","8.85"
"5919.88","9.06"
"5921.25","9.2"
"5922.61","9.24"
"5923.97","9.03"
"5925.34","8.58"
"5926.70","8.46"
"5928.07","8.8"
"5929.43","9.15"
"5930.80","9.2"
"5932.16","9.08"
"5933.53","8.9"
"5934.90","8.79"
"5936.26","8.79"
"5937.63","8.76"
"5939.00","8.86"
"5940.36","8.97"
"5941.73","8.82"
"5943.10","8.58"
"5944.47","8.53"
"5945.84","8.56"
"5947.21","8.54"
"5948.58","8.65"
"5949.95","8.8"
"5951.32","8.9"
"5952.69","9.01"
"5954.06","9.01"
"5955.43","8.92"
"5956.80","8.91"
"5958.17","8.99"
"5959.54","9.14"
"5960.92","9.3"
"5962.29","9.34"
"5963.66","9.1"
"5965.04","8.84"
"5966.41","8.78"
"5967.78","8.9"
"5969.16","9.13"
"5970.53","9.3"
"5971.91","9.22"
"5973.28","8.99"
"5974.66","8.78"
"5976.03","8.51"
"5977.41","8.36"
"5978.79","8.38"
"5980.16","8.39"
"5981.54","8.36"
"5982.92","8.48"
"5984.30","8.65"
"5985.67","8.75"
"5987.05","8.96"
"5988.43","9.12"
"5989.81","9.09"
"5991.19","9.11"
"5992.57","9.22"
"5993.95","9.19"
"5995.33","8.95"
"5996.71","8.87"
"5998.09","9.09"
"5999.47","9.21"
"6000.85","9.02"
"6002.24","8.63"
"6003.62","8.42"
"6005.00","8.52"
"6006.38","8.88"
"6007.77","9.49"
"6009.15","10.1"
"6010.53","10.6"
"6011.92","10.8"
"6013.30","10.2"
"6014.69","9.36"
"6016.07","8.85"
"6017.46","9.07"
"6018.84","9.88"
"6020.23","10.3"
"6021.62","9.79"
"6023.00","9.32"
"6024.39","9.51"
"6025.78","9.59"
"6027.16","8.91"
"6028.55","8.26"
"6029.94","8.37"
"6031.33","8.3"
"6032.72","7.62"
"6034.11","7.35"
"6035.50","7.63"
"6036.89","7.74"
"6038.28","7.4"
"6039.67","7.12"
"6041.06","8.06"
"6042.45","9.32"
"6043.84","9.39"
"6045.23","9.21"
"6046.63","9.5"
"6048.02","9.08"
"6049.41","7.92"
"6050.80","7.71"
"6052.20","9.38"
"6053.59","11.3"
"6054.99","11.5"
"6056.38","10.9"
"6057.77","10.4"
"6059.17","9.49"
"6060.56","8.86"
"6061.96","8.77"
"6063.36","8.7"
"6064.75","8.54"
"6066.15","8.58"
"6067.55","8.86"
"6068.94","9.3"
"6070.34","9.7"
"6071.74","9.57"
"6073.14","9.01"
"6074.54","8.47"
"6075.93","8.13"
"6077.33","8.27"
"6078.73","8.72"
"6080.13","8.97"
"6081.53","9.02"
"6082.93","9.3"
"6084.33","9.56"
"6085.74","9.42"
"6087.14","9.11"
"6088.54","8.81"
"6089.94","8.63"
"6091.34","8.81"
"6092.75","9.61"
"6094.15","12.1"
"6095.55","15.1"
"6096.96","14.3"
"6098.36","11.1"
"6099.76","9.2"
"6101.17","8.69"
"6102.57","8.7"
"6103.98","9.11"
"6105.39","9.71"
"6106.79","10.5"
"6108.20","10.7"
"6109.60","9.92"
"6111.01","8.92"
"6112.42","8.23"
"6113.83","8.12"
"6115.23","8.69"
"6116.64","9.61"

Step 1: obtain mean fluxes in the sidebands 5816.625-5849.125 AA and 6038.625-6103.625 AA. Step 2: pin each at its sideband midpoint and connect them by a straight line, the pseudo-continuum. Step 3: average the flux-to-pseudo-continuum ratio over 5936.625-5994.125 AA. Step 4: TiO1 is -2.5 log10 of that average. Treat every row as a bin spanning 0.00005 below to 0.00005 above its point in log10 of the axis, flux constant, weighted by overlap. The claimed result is 0.06 mag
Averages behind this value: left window 9.33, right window 9.43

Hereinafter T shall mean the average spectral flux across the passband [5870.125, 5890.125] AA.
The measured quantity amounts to 8.54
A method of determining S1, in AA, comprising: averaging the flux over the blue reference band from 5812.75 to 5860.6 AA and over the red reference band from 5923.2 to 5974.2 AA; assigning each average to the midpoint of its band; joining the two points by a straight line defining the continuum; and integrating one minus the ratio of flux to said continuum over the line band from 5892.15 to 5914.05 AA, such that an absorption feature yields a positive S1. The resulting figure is 2.5 AA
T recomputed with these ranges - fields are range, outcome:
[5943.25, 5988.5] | 8.83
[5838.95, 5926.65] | 8.57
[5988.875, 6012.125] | 9.21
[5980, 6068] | 9.03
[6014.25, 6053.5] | 8.75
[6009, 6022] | 9.89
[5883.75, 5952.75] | 8.42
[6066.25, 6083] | 8.92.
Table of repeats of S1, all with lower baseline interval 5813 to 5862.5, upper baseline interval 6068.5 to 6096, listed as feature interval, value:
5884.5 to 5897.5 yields 2.7 AA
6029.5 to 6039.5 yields 1.8 AA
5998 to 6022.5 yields -0.3 AA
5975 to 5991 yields 1.1 AA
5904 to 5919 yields 1.1 AA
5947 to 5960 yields 0.5 AA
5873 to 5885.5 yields 0.6 AA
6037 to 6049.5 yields 1.1 AA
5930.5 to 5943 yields 0.5 AA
